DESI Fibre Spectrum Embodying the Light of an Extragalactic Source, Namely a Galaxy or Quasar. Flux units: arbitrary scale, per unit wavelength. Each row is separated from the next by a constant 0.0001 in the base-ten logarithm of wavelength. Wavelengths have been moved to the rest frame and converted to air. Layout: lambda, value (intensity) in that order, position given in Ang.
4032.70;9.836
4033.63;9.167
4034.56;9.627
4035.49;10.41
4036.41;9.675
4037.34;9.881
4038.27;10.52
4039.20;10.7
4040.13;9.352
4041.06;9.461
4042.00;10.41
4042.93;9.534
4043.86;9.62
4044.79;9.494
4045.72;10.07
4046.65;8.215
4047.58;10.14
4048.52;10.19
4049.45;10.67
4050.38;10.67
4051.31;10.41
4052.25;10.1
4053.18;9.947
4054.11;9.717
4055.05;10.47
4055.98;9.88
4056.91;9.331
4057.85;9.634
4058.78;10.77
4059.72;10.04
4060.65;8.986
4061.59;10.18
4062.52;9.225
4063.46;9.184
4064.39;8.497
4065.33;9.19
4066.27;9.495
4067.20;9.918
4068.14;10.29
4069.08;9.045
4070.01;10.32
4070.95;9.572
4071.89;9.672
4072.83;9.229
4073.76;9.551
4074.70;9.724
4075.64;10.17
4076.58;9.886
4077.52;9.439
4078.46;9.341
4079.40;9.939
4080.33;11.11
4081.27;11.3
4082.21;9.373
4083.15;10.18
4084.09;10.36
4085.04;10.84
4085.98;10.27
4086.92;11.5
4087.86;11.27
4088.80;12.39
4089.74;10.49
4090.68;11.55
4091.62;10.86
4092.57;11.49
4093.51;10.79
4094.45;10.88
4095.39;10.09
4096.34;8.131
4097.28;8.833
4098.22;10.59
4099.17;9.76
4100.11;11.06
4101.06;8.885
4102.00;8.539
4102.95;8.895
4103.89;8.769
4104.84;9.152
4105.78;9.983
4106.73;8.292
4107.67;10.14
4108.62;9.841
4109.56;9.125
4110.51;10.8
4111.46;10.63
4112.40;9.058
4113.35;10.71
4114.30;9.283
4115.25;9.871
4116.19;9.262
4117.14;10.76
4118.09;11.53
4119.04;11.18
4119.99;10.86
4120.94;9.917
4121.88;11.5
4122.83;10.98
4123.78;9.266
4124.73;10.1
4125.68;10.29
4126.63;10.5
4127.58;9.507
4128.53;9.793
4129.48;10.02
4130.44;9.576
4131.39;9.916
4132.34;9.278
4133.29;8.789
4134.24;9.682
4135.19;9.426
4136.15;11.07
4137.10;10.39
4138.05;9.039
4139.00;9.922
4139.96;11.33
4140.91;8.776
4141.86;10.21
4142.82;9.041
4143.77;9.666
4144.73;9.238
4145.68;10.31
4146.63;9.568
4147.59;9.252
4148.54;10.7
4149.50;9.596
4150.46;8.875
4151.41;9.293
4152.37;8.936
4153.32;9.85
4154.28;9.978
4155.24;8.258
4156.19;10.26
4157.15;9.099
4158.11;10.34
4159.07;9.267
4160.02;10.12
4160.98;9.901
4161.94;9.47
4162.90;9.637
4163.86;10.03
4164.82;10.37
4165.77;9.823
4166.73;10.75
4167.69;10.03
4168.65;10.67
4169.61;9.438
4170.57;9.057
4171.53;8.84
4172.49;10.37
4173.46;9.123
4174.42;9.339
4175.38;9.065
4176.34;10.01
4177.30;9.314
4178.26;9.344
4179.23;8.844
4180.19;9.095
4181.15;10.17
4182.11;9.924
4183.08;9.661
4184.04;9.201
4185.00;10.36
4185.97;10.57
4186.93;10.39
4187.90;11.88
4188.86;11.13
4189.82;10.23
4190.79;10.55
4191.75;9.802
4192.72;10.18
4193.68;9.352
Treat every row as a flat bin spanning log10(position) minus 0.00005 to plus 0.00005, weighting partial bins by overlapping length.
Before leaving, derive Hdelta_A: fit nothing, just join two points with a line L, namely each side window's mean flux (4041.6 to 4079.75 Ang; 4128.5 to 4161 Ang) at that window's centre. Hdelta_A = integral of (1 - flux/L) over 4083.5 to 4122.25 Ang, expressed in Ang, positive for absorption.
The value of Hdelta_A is -1.9 Ang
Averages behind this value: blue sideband 9.76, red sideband 9.67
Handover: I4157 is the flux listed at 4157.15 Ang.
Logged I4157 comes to 9.099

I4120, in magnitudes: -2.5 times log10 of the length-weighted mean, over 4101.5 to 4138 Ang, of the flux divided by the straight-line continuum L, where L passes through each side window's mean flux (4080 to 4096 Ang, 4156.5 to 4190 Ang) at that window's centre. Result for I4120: 0.06 mag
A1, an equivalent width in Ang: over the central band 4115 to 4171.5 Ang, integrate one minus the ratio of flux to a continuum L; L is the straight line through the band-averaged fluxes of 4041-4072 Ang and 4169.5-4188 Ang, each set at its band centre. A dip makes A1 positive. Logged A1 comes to -1.1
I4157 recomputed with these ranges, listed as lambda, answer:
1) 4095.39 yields 10.09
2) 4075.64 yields 10.17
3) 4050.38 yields 10.67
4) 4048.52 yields 10.19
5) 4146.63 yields 9.568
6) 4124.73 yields 10.1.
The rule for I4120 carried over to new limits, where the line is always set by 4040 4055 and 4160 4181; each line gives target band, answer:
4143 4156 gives 0.02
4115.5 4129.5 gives -0.07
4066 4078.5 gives 0.02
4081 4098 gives -0.08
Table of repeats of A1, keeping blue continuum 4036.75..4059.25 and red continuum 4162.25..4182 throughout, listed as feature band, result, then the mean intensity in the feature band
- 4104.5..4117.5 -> 0.0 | 9.78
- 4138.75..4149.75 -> -0.1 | 9.8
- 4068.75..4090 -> -0.7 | 10.2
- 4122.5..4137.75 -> -0.2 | 9.89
